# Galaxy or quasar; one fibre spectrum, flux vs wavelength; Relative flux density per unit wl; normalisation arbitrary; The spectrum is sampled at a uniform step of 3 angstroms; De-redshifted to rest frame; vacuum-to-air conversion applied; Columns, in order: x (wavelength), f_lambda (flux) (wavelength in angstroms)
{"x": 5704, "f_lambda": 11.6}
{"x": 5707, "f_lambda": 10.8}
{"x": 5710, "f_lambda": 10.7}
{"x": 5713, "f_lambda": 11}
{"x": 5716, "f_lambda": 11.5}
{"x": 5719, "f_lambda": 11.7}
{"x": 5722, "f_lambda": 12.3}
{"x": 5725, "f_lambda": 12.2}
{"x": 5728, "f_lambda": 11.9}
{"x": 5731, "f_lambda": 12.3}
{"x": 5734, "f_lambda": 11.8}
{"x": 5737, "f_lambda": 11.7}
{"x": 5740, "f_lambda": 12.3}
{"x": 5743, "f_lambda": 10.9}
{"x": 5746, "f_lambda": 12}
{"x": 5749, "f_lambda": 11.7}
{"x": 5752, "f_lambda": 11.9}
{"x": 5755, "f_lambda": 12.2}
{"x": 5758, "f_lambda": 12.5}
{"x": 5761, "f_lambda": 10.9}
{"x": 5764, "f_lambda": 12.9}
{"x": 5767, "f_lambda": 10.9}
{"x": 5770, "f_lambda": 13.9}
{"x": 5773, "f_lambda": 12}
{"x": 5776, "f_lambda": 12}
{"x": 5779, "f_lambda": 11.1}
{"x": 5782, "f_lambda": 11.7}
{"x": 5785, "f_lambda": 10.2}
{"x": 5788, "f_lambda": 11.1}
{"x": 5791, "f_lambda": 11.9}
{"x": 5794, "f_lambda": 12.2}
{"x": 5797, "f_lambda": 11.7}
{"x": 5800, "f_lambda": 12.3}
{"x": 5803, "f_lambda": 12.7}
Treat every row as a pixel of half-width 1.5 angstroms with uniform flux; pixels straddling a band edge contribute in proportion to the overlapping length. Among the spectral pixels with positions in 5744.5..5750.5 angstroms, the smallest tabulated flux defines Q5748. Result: 11.7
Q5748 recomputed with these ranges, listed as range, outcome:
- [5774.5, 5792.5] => 10.2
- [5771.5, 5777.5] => 12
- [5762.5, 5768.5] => 10.9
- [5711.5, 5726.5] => 11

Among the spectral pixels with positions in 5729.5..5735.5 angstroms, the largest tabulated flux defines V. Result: 12.3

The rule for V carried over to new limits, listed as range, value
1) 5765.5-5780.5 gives 13.9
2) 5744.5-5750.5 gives 12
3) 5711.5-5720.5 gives 11.7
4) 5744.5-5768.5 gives 12.9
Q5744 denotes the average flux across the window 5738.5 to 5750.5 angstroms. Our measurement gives 11.7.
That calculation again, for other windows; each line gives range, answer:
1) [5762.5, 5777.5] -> 12.3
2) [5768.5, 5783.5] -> 12.1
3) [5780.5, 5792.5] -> 11.2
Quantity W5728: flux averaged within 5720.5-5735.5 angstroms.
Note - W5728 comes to 12.1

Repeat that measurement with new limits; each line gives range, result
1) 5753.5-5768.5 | 11.9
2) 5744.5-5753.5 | 11.9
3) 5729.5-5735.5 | 12.1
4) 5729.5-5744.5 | 11.8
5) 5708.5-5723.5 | 11.4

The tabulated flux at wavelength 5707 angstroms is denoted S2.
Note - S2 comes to 10.8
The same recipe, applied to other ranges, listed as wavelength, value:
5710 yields 10.7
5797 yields 11.7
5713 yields 11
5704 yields 11.6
